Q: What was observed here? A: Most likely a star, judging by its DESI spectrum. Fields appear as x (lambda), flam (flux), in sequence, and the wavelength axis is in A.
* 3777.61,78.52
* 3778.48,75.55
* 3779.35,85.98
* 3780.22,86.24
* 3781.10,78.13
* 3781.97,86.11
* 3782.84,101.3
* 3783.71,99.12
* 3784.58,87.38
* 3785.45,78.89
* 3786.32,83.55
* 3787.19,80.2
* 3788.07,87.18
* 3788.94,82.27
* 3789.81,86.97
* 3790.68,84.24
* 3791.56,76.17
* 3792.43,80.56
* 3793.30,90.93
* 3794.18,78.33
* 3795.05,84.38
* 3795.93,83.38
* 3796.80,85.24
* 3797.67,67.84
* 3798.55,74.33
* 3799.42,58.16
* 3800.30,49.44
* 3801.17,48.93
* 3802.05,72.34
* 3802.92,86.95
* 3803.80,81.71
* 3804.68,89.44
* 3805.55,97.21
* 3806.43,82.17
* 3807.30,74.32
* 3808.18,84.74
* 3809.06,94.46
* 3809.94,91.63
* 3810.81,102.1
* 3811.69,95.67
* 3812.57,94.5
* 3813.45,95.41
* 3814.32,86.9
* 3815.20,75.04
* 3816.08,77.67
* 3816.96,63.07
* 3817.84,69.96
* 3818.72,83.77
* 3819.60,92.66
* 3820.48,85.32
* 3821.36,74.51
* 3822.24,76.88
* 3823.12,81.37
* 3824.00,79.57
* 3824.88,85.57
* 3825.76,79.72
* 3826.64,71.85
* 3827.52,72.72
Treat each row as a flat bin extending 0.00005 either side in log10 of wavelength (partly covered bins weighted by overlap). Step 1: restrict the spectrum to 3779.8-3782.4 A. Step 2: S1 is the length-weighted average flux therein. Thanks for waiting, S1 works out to 83.2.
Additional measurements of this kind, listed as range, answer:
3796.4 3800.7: 67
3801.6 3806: 85.4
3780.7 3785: 90.6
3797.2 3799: 71.4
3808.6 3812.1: 95.9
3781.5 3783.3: 93.6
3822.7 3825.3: 82.2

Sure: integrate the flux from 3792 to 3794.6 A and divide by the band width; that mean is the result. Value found 83.2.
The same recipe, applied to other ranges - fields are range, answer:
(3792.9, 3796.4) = 84.1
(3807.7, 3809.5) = 88.9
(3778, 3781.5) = 81.3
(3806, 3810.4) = 85.7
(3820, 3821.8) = 80.2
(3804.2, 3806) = 93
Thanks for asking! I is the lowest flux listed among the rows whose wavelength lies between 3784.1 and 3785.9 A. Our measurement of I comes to 78.89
